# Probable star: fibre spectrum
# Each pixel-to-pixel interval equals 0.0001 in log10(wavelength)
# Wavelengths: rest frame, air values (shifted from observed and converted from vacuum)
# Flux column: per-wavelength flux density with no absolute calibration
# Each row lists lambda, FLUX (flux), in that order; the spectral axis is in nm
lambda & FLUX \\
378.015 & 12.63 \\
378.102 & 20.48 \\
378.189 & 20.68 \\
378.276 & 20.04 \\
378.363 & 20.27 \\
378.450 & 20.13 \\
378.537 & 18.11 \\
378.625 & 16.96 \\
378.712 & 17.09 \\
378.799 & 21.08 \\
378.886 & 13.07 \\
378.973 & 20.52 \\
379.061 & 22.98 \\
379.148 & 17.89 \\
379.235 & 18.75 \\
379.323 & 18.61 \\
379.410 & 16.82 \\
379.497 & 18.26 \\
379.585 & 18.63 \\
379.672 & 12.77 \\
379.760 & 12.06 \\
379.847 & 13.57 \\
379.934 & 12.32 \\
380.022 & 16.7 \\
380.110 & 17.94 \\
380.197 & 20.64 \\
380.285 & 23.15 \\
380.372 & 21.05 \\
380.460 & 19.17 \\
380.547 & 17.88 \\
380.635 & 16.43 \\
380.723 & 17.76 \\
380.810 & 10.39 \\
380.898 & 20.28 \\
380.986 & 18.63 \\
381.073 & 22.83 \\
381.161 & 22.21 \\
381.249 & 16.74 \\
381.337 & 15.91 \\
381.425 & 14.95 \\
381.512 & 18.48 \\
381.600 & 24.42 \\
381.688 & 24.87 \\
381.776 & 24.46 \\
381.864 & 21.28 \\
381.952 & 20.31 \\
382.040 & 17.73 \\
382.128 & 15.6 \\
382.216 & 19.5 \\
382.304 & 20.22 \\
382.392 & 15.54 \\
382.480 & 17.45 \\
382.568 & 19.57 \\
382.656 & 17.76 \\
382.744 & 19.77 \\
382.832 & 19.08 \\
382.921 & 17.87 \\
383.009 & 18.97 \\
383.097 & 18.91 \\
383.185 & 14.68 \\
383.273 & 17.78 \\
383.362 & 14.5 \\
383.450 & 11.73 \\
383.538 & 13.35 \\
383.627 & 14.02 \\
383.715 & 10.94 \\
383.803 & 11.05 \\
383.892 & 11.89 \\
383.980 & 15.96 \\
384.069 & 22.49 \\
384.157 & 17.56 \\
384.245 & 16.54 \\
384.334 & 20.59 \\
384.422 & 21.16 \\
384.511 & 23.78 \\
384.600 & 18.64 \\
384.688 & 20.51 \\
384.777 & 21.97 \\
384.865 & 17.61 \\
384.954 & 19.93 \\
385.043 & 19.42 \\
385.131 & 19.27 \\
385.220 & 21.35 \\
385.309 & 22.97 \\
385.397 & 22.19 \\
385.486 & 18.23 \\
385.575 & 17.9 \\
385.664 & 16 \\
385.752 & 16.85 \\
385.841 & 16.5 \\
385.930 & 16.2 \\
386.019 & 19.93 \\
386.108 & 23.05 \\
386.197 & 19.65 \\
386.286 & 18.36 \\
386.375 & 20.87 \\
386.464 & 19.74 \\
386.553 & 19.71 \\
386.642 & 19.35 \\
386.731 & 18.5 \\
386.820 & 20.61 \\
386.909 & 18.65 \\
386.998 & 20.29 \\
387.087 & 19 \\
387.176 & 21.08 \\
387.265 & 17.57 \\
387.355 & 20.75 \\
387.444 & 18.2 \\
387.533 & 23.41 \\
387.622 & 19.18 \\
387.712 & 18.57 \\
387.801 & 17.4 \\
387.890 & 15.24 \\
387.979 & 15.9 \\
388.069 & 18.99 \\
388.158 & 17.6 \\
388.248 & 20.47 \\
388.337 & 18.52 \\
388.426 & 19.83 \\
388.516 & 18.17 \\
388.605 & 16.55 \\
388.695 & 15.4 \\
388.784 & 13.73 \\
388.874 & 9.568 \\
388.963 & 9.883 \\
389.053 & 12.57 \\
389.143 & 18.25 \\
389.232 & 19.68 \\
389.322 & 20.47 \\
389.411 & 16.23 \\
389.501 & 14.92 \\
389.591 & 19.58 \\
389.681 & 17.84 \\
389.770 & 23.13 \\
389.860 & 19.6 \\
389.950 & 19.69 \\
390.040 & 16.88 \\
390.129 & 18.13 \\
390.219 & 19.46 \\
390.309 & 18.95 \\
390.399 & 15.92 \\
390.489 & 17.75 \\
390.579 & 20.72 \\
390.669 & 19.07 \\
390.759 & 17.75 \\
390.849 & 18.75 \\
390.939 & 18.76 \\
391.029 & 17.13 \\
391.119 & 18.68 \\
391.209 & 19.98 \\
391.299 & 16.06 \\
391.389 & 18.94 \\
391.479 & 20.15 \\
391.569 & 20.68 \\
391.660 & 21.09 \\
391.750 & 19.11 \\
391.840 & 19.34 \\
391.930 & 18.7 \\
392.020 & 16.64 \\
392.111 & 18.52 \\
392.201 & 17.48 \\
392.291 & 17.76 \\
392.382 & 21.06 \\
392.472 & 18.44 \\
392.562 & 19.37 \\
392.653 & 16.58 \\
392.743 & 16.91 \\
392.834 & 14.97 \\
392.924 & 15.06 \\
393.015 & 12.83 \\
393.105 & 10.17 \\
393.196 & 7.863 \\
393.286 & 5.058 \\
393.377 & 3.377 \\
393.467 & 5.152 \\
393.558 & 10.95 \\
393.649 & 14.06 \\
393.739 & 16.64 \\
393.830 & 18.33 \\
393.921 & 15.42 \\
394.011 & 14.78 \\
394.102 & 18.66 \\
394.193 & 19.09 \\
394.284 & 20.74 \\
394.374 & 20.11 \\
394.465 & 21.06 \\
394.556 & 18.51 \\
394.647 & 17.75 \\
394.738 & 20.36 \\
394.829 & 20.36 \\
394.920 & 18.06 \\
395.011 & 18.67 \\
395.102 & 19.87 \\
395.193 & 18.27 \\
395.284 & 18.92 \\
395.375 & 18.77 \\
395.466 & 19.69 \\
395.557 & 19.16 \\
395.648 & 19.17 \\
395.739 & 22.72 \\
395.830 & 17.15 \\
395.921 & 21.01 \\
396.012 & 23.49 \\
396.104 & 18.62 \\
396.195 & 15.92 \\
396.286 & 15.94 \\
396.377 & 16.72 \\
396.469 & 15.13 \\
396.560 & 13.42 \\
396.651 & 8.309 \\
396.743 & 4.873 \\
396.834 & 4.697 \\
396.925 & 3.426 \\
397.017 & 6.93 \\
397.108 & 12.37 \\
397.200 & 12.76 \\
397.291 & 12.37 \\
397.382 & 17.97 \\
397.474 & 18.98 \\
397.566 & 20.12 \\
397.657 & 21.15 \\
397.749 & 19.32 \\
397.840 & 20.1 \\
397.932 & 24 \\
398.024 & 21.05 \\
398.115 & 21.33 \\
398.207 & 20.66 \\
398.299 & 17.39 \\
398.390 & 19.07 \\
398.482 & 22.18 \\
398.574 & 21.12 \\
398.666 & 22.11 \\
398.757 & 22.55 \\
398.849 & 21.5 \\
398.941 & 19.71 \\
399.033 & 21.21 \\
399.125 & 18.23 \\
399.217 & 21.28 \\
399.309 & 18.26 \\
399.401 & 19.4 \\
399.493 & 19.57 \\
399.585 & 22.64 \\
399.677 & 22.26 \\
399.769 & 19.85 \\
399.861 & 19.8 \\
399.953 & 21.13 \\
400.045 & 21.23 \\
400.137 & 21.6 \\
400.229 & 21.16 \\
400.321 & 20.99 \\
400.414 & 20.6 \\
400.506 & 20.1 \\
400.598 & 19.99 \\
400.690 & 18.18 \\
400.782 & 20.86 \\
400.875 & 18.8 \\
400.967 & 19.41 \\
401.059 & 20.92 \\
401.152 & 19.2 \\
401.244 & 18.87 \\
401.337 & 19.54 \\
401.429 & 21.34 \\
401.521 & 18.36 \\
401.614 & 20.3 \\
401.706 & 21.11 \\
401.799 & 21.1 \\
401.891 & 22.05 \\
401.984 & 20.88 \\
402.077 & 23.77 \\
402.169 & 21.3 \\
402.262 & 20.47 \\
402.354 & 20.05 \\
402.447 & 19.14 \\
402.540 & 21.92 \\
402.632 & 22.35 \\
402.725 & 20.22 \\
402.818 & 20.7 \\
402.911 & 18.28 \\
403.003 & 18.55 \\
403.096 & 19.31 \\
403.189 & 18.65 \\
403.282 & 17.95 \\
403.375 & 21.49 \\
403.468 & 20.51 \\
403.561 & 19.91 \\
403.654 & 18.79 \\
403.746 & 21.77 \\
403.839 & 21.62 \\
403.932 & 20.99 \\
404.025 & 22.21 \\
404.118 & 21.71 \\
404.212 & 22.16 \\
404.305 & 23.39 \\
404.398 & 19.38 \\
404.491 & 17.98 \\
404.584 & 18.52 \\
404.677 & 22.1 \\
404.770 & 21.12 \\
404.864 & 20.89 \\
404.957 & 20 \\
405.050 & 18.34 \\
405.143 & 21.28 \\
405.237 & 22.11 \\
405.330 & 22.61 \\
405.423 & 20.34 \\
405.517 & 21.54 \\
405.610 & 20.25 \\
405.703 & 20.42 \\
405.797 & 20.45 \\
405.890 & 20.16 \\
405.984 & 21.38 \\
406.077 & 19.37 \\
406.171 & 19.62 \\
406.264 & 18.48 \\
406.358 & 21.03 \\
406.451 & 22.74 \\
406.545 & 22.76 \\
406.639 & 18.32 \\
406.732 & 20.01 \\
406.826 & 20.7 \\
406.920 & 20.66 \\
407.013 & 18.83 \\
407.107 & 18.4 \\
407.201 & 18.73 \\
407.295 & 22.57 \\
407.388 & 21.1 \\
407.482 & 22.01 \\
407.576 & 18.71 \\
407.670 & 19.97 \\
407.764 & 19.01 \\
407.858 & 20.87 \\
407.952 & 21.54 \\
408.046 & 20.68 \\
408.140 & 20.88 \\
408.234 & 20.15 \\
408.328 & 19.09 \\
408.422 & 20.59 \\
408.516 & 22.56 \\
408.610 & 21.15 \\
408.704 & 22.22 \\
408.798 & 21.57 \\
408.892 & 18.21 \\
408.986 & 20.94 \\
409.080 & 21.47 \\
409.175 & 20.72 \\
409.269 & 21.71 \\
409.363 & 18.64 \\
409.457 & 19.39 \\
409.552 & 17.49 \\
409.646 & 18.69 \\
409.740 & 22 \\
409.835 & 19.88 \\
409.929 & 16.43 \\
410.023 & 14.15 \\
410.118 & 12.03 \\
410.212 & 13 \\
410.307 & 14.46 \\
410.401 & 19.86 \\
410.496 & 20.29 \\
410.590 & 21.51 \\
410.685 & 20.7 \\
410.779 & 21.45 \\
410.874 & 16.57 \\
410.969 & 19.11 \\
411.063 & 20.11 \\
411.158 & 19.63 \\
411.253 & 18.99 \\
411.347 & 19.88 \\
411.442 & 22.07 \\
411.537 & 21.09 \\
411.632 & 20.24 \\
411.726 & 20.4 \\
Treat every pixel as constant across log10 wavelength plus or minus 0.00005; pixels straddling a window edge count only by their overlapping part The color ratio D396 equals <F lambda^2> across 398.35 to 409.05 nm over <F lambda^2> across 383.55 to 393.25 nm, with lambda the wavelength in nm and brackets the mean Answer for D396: 1.2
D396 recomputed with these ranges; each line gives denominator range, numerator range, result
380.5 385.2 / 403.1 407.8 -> 1.26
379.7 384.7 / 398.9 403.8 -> 1.25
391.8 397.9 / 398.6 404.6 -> 1.32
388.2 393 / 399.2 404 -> 1.20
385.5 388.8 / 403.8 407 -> 1.22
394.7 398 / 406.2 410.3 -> 1.26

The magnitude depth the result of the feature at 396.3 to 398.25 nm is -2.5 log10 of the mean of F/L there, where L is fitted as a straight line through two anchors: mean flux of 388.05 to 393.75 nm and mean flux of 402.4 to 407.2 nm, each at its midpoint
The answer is 0.22 mag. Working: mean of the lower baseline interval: 16.7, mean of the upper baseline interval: 20.4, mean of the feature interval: 15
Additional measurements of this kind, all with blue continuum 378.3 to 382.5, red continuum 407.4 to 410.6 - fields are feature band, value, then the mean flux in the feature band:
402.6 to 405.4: -0.07 mag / 20.5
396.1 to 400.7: 0.06 mag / 18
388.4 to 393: 0.06 mag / 17.8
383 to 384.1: 0.24 mag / 14.9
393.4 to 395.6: 0.09 mag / 17.5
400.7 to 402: -0.05 mag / 20.1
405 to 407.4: -0.06 mag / 20.5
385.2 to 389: 0.01 mag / 18.4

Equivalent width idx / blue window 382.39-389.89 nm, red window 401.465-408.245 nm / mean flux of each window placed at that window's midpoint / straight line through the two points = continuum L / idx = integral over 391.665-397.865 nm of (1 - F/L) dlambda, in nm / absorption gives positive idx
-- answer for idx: 0.99 nm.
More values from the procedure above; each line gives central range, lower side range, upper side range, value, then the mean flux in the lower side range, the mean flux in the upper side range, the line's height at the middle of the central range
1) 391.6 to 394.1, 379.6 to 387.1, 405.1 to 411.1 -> 0.50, 18.3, 19.9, 18.9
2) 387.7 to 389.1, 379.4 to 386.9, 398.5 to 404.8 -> 0.21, 18.3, 20.5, 18.9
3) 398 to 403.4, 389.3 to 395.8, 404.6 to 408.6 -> -0.32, 17.5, 20.5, 19.3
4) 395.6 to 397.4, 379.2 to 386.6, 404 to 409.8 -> 0.50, 18.2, 20.5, 19.5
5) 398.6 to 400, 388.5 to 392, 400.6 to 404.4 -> -0.06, 17.9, 20.4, 19.8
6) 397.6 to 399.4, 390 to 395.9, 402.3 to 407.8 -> -0.18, 17.3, 20.4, 18.7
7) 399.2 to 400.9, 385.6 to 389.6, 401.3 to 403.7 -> -0.04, 18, 20.3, 19.9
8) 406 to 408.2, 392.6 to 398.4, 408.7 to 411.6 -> -0.22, 16.1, 19.1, 18.5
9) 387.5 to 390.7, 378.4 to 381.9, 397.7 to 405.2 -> 0.27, 18.4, 20.5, 19.3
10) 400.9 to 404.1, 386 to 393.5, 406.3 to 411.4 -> -0.23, 17.6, 19.7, 19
